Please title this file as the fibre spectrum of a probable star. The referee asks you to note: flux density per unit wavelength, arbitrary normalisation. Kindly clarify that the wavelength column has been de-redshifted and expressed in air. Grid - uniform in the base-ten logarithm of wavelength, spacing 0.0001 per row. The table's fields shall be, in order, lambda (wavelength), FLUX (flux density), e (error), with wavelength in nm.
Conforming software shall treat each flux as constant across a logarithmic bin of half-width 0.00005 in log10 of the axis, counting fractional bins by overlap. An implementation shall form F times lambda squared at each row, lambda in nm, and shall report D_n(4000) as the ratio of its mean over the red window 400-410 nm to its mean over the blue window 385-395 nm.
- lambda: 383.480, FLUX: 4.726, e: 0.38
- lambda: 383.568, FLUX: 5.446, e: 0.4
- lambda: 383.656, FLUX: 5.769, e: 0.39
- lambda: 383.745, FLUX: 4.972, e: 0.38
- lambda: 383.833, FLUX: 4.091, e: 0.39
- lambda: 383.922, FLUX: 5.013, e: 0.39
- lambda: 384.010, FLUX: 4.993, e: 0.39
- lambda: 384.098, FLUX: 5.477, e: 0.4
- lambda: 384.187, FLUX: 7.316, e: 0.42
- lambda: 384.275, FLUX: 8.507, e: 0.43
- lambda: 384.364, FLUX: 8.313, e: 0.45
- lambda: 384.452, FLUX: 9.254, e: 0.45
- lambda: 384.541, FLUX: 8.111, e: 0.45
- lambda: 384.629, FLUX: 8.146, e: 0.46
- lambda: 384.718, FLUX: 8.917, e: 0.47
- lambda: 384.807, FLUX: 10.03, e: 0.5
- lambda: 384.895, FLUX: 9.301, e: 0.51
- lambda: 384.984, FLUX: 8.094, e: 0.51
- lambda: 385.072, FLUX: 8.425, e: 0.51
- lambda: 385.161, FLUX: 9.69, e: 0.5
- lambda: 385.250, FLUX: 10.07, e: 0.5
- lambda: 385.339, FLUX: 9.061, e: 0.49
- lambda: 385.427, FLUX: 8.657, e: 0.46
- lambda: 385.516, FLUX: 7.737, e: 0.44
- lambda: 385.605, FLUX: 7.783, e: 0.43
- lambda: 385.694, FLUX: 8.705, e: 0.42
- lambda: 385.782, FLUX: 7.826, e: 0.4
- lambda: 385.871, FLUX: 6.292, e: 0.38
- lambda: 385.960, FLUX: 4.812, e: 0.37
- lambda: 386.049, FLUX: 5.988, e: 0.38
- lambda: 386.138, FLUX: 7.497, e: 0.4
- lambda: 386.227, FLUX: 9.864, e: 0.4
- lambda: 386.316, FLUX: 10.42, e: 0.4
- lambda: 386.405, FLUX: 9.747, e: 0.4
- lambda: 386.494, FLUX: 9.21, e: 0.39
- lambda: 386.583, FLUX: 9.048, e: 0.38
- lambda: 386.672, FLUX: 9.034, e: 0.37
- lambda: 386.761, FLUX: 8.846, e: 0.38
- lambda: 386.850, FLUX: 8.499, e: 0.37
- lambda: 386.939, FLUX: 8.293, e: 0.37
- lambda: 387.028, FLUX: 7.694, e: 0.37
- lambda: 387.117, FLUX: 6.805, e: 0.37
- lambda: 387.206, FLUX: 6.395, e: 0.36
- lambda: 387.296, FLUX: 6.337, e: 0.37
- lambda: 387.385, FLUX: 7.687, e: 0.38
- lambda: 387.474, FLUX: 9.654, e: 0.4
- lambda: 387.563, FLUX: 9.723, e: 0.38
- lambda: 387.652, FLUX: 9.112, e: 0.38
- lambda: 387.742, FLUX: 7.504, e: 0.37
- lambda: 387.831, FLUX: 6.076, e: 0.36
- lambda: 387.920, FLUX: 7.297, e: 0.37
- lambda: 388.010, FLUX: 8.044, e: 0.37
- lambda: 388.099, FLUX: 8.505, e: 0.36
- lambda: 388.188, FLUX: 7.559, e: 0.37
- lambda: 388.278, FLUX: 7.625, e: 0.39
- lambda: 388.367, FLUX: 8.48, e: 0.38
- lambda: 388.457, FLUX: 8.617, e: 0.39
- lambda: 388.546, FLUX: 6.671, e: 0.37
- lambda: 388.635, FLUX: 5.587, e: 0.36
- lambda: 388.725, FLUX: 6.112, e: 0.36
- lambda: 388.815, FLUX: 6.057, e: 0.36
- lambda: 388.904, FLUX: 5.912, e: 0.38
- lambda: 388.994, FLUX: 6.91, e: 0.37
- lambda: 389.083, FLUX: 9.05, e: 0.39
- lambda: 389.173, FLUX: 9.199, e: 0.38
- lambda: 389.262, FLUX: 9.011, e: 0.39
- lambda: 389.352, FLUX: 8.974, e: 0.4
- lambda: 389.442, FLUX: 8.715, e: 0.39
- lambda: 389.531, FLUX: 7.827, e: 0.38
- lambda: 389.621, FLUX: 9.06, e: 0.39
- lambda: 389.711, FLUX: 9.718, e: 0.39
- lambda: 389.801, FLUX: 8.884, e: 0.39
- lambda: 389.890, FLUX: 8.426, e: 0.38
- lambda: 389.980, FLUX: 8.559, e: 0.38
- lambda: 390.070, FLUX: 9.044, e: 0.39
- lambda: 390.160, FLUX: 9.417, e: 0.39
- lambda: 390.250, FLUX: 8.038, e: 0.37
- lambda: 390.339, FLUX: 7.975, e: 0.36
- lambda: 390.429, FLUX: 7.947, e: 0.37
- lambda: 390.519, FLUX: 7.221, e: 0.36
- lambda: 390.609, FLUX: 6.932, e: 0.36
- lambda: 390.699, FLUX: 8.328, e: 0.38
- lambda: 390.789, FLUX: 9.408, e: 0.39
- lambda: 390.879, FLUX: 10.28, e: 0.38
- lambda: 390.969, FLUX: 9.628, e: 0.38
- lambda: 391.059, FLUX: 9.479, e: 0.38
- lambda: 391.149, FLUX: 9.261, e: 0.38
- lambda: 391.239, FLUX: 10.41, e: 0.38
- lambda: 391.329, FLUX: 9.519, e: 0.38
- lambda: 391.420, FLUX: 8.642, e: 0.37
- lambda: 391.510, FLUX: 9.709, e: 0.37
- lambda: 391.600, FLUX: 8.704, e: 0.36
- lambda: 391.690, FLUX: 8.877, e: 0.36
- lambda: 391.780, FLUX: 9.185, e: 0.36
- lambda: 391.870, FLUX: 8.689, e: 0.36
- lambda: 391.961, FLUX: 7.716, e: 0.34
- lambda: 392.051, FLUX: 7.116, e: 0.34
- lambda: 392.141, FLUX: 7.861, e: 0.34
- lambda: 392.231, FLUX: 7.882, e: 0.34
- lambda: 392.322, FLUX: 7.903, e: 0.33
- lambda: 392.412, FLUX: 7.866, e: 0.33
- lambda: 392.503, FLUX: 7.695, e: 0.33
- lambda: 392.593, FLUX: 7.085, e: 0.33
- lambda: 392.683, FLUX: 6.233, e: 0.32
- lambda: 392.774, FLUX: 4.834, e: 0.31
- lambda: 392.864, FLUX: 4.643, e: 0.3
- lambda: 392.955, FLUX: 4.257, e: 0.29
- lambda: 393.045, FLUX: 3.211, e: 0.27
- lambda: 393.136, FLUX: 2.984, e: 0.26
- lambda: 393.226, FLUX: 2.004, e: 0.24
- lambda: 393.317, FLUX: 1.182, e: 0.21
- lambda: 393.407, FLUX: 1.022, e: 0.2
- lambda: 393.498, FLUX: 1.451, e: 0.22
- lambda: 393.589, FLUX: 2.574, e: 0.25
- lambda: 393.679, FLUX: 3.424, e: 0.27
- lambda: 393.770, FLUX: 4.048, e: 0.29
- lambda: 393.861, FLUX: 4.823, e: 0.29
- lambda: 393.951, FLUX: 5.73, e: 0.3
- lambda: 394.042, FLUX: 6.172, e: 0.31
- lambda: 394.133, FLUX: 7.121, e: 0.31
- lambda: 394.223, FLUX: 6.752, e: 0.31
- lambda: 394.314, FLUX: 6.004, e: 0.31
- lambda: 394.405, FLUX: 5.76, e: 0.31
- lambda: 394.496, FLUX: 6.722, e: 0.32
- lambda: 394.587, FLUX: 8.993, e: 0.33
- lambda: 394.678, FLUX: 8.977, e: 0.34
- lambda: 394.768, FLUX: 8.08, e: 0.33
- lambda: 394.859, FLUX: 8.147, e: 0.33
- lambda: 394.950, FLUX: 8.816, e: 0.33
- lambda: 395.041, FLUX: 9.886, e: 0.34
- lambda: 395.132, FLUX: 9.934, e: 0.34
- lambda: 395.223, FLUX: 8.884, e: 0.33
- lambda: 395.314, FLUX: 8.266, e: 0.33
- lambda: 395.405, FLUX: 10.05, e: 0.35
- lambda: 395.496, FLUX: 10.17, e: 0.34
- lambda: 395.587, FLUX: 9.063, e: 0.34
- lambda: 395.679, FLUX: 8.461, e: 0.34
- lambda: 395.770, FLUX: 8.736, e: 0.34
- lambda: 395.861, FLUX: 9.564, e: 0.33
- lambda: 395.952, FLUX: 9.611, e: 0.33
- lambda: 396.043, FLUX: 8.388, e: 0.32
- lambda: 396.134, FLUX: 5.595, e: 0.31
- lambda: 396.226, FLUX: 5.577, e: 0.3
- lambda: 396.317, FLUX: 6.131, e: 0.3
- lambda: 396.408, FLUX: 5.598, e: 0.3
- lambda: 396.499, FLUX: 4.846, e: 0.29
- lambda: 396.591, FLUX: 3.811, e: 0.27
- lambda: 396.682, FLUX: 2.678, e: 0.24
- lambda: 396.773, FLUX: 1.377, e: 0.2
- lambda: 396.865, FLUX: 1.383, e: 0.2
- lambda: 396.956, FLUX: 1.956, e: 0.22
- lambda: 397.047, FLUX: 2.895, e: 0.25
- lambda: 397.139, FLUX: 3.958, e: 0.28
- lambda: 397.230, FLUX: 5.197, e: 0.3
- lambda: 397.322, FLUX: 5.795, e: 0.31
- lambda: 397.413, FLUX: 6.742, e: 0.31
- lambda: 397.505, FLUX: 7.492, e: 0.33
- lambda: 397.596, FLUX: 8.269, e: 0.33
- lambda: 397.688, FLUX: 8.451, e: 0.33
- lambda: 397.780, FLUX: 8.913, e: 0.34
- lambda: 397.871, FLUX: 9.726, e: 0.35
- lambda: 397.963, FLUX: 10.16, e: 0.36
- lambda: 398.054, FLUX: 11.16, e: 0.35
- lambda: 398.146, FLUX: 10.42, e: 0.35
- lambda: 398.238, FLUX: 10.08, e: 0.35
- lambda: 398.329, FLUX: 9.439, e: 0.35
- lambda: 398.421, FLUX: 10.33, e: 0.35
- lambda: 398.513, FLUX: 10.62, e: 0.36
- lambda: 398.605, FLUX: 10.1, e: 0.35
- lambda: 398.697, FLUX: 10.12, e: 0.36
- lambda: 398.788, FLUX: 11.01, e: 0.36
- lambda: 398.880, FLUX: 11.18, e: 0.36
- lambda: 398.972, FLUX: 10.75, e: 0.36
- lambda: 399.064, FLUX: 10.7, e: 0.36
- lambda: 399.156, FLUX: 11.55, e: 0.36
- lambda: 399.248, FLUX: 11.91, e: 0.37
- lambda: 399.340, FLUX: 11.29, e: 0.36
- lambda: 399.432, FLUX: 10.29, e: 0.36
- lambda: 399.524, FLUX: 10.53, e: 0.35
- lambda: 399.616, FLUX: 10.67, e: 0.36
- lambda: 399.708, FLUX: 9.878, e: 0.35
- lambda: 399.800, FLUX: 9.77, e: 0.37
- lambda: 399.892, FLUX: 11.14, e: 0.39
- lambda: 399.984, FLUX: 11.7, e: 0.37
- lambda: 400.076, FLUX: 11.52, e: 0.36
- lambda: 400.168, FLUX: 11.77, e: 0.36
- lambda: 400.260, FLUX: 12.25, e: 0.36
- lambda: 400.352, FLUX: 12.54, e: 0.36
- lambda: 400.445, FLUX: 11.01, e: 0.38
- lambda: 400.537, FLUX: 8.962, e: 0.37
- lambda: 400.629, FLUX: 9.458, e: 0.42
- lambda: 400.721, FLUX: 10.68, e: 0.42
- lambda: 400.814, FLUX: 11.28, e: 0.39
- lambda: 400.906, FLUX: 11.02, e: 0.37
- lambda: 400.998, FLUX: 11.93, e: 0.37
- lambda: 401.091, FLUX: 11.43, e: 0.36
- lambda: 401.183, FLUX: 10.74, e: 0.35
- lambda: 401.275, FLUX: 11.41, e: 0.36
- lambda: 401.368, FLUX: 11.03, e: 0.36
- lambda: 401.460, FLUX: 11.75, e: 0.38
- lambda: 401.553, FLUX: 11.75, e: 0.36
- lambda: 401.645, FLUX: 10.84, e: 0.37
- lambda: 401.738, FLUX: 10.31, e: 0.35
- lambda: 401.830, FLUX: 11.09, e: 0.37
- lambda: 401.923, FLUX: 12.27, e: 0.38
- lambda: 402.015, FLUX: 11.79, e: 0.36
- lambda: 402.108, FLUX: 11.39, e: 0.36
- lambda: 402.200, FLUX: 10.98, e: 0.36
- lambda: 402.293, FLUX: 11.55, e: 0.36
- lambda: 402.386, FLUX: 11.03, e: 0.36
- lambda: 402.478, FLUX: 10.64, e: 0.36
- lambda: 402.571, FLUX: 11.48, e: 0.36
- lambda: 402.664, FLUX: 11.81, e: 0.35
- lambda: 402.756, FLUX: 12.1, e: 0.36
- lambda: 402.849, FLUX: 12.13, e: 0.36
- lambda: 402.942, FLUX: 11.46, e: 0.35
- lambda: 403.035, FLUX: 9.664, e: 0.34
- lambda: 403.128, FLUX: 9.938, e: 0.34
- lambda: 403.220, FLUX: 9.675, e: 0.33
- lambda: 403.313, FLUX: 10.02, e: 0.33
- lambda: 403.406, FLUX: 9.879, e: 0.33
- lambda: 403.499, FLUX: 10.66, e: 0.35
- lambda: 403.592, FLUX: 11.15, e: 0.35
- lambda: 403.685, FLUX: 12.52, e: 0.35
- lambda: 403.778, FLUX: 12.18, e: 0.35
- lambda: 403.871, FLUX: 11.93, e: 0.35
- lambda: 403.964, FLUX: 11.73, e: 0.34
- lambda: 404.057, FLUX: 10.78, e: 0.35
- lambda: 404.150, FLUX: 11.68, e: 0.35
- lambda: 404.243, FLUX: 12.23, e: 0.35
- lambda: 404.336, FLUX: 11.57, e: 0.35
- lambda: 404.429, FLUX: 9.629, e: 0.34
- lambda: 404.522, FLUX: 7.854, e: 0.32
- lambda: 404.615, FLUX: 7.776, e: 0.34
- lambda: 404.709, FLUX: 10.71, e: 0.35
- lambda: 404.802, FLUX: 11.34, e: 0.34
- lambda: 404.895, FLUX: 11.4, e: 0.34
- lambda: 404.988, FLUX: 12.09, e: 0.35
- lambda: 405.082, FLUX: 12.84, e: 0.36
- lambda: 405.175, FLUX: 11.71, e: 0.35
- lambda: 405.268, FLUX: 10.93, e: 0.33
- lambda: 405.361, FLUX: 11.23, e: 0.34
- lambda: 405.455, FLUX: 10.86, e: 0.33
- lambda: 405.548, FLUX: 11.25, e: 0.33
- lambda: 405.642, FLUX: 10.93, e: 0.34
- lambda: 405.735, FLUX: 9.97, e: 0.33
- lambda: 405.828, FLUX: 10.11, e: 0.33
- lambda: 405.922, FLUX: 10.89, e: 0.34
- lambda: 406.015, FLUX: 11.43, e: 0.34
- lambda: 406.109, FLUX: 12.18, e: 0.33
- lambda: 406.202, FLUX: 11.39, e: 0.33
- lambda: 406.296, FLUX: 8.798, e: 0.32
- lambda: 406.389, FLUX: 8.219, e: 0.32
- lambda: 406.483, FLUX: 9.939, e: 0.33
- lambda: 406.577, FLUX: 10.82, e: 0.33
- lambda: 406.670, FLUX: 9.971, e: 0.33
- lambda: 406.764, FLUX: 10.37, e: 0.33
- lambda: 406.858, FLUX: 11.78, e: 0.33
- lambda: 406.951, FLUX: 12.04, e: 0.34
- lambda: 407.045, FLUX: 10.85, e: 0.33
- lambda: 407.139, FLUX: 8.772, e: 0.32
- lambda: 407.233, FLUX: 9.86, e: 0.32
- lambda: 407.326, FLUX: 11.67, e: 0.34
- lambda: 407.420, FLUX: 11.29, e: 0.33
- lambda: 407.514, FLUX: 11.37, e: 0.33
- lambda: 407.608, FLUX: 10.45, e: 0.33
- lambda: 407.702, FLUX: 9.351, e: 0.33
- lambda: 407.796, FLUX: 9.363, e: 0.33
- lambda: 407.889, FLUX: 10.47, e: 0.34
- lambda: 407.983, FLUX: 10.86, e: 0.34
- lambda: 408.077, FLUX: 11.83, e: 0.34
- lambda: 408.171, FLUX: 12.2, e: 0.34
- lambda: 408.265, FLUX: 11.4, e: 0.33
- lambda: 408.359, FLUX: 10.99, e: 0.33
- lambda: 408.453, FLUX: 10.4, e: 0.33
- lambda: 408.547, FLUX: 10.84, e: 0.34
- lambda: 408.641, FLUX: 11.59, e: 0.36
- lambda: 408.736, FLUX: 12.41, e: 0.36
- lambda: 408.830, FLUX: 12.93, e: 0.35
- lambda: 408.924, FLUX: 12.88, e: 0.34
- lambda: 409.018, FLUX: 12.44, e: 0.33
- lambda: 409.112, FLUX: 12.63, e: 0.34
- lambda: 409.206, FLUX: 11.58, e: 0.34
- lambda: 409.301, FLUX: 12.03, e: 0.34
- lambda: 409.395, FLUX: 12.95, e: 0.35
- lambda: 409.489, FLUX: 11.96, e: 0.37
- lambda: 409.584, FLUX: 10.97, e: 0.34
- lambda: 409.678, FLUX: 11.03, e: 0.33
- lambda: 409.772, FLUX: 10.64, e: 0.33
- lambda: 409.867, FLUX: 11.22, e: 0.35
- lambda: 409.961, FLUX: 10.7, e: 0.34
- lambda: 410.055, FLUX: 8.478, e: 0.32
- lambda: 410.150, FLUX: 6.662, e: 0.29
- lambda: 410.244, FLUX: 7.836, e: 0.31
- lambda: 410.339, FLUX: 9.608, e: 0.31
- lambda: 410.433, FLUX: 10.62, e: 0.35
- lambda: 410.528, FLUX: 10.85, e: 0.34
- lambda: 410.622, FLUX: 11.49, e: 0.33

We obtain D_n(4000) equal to 1.59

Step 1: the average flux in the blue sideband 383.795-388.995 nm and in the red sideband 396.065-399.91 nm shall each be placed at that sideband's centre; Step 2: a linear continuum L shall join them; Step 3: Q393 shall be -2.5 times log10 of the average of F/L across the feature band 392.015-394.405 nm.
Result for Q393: 0.49 mag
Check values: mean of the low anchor 7.83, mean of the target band 5.08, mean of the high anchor 8.07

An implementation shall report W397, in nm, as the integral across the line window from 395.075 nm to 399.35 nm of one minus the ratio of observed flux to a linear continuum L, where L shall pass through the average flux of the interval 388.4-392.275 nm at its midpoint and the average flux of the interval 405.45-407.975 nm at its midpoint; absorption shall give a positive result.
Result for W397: 0.59 nm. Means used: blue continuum 8.39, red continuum 10.5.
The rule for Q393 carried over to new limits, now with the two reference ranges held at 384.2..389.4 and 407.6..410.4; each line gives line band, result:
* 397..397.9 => 0.38 mag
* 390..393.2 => 0.12 mag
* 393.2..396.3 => 0.33 mag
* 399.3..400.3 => -0.13 mag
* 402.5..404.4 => -0.10 mag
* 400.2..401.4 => -0.12 mag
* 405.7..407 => 0.01 mag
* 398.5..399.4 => -0.13 mag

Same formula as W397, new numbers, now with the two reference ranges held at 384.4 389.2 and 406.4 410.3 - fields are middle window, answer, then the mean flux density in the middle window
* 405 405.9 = -0.053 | 11.1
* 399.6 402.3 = -0.328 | 11.1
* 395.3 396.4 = 0.124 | 8.21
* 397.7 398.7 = -0.050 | 10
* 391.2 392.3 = 0.006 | 8.66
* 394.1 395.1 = 0.144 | 7.79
